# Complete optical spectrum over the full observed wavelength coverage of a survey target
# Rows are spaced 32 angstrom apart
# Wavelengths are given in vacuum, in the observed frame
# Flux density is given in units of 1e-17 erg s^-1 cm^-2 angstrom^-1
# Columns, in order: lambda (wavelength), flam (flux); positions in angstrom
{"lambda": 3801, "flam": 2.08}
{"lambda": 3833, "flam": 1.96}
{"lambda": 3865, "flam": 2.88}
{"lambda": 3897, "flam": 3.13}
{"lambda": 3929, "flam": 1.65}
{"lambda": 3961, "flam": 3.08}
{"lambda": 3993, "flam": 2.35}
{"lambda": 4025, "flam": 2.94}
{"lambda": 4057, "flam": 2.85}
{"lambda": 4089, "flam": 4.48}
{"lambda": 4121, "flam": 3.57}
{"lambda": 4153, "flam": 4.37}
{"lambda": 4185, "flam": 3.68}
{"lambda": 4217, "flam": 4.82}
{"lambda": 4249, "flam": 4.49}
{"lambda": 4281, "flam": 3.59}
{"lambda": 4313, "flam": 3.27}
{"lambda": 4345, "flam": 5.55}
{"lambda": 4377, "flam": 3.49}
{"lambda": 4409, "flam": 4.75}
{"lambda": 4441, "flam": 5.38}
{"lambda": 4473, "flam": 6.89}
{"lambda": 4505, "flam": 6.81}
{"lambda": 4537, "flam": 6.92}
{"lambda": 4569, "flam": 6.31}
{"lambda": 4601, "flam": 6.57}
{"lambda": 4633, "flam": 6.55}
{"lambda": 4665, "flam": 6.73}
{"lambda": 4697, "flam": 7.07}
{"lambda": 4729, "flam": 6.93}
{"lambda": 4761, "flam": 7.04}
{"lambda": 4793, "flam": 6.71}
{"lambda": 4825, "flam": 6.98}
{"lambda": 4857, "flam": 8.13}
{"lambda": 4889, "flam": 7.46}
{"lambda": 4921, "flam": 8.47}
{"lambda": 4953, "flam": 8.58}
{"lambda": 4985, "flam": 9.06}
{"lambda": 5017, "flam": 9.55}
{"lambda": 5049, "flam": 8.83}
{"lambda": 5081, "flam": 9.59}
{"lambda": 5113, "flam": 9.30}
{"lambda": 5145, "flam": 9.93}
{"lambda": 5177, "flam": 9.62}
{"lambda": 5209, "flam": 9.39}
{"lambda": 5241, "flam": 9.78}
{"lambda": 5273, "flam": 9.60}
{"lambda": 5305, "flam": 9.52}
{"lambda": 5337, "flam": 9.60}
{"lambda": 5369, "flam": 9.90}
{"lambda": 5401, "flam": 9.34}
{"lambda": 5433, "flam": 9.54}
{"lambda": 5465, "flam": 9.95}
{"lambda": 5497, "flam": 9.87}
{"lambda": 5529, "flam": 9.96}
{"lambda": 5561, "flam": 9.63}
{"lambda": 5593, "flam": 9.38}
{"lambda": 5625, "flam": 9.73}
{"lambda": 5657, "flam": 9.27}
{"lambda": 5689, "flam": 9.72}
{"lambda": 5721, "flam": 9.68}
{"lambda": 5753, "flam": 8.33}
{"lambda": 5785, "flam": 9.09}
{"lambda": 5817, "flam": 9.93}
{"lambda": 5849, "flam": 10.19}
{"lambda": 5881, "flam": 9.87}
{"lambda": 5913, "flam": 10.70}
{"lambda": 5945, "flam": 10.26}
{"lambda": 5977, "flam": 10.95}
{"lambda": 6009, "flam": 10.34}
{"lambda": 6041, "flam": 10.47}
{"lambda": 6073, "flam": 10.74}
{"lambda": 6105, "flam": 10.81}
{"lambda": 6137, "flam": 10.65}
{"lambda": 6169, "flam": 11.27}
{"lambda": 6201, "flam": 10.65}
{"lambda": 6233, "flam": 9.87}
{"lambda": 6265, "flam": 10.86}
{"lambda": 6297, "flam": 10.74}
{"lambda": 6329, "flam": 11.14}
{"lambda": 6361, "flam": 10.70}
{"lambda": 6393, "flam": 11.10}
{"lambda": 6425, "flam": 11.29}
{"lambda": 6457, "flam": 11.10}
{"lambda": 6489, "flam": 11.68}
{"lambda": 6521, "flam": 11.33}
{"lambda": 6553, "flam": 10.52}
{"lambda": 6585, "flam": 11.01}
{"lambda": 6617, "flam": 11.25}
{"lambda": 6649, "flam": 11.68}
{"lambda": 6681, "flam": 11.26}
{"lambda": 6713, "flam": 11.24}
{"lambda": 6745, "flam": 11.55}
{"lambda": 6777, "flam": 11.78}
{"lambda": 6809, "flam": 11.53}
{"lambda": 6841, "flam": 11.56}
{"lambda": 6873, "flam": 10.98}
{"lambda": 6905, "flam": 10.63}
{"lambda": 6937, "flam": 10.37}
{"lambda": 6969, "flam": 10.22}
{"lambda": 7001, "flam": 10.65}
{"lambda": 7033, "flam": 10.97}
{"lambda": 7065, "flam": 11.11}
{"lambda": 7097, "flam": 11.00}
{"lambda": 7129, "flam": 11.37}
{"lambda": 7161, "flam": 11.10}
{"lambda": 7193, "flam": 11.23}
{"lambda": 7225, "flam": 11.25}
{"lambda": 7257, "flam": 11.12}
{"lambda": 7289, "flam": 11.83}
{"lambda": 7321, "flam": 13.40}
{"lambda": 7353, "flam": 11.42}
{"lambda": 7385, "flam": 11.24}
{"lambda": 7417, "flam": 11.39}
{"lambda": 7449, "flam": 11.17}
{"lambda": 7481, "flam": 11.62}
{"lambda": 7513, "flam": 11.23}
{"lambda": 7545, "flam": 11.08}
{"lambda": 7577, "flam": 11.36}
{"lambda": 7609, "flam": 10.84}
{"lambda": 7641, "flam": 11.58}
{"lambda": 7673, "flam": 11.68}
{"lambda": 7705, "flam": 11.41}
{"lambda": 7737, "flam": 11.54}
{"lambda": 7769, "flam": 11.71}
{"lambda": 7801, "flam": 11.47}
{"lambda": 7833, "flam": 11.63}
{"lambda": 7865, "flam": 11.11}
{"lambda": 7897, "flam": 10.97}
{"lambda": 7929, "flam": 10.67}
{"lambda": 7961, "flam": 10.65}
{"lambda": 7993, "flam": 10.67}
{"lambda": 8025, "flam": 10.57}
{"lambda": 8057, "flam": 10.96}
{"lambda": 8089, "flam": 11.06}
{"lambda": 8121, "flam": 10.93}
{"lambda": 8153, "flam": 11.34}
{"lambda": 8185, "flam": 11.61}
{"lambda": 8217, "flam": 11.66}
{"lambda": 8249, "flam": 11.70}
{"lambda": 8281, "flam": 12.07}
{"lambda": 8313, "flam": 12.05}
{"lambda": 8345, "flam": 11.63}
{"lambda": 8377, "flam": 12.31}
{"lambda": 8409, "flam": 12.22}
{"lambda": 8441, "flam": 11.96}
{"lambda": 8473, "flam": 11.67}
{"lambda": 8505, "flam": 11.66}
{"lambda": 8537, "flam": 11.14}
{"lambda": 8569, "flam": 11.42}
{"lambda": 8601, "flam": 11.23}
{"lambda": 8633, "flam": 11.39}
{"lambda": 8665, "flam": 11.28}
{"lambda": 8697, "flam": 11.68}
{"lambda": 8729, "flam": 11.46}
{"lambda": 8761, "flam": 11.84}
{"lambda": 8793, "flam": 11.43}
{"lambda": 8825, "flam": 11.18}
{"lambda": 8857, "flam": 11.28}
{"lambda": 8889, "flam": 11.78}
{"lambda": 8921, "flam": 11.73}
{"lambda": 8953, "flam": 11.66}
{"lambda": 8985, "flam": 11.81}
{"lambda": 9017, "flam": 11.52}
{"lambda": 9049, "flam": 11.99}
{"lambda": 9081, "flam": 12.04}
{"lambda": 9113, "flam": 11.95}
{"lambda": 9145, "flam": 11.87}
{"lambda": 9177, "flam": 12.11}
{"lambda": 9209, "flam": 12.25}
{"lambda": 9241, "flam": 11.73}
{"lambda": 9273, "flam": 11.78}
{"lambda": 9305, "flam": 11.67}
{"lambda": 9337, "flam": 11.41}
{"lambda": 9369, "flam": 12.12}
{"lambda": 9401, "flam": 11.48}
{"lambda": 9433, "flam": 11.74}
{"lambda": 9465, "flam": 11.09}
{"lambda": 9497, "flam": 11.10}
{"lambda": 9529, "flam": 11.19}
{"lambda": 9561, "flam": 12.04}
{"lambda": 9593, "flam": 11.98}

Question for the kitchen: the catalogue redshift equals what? 0.11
